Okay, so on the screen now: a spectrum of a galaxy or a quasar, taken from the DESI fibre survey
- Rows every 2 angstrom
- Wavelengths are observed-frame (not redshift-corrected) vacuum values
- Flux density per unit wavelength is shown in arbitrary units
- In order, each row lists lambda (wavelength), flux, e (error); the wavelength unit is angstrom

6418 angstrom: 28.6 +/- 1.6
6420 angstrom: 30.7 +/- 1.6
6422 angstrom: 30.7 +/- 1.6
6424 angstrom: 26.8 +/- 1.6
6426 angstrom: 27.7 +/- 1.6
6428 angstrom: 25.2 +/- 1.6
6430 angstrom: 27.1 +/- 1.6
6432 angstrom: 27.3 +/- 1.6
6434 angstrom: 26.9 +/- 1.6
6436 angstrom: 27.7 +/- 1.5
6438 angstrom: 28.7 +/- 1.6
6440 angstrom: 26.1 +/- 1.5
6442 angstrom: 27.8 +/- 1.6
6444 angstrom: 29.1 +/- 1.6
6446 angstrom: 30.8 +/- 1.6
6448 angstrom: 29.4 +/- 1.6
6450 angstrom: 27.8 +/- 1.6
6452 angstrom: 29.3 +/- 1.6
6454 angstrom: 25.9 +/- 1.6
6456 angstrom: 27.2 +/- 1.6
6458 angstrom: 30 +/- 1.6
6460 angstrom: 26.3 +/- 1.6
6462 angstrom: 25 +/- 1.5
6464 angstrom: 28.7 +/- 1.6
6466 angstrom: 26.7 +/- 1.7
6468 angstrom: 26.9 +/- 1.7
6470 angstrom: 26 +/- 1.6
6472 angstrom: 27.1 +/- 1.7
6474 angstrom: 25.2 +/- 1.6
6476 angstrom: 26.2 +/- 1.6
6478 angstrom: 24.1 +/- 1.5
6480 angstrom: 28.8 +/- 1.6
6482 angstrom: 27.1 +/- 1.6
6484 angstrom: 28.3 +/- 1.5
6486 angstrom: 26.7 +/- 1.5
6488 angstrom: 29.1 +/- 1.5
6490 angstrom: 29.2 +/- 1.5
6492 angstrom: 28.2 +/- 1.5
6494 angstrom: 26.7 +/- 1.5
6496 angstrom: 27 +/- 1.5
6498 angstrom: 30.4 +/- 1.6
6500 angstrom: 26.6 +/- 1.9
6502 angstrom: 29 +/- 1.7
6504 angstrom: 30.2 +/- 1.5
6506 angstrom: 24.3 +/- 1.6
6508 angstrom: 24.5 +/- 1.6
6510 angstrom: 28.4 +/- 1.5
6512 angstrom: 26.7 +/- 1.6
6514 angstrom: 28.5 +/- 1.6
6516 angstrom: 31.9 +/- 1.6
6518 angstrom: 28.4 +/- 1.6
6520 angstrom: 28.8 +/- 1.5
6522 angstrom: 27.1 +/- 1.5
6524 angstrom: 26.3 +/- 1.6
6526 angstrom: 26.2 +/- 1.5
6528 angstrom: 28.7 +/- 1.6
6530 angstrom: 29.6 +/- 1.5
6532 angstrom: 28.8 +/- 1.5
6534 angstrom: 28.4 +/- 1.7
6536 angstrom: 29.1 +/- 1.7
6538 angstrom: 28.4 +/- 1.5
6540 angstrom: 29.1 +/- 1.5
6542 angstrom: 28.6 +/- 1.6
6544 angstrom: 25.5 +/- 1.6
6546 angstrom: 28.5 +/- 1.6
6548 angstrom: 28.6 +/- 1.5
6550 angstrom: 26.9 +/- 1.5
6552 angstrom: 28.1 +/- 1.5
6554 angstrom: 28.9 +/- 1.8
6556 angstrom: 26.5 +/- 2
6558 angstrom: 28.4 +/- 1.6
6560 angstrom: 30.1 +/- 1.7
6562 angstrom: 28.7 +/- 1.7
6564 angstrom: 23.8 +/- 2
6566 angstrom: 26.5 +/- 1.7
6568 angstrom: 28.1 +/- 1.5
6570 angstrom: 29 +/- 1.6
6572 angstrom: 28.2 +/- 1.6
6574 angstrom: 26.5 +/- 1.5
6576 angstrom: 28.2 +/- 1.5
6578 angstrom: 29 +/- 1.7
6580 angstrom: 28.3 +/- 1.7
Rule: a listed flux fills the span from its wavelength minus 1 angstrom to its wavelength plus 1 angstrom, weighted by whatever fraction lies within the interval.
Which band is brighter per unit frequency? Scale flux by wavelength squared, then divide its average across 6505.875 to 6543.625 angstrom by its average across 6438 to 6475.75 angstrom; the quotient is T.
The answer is 1.04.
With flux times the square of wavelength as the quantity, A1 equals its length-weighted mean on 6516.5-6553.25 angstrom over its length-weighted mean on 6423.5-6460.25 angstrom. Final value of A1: 1.0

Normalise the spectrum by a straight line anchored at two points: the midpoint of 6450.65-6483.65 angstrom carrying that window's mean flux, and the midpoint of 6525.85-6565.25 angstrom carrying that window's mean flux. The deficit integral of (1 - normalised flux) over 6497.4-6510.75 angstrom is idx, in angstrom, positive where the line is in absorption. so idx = 0.0 angstrom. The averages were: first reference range 26.9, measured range 27.5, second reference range 28.1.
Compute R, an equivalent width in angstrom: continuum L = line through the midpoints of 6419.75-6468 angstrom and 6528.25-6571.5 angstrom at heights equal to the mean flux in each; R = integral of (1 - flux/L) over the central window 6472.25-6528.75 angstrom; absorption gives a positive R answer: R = 0.76 angstrom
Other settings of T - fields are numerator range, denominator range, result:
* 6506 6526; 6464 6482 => 1.05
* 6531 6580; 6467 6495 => 1.06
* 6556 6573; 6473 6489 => 1.06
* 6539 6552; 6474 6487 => 1.06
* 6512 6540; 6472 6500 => 1.05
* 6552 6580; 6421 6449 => 1.04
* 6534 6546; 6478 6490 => 1.03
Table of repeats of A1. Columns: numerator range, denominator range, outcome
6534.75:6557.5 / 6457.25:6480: 1.08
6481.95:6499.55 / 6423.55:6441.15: 1.06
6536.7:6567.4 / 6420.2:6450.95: 1.03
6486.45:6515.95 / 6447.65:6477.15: 1.04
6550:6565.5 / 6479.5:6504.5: 1.00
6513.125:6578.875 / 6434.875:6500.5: 1.04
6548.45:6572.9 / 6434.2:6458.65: 1.02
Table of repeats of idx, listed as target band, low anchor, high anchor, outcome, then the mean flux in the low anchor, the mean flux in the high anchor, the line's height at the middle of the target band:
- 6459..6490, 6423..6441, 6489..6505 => 1.2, 27.1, 28.4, 27.9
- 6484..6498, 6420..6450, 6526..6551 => 0.1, 28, 28.3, 28.2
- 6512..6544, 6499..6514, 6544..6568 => -1.1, 27.2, 27.7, 27.4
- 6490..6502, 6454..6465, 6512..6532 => 0.0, 27.3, 28.3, 27.9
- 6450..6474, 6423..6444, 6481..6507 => 0.4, 27.2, 27.9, 27.5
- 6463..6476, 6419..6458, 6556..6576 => 0.6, 28.1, 27.7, 28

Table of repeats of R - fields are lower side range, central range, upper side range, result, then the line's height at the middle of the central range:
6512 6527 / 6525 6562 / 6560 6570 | -0.77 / 27.7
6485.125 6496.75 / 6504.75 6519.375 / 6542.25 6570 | 0.09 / 27.8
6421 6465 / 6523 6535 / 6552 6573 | -0.08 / 27.8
